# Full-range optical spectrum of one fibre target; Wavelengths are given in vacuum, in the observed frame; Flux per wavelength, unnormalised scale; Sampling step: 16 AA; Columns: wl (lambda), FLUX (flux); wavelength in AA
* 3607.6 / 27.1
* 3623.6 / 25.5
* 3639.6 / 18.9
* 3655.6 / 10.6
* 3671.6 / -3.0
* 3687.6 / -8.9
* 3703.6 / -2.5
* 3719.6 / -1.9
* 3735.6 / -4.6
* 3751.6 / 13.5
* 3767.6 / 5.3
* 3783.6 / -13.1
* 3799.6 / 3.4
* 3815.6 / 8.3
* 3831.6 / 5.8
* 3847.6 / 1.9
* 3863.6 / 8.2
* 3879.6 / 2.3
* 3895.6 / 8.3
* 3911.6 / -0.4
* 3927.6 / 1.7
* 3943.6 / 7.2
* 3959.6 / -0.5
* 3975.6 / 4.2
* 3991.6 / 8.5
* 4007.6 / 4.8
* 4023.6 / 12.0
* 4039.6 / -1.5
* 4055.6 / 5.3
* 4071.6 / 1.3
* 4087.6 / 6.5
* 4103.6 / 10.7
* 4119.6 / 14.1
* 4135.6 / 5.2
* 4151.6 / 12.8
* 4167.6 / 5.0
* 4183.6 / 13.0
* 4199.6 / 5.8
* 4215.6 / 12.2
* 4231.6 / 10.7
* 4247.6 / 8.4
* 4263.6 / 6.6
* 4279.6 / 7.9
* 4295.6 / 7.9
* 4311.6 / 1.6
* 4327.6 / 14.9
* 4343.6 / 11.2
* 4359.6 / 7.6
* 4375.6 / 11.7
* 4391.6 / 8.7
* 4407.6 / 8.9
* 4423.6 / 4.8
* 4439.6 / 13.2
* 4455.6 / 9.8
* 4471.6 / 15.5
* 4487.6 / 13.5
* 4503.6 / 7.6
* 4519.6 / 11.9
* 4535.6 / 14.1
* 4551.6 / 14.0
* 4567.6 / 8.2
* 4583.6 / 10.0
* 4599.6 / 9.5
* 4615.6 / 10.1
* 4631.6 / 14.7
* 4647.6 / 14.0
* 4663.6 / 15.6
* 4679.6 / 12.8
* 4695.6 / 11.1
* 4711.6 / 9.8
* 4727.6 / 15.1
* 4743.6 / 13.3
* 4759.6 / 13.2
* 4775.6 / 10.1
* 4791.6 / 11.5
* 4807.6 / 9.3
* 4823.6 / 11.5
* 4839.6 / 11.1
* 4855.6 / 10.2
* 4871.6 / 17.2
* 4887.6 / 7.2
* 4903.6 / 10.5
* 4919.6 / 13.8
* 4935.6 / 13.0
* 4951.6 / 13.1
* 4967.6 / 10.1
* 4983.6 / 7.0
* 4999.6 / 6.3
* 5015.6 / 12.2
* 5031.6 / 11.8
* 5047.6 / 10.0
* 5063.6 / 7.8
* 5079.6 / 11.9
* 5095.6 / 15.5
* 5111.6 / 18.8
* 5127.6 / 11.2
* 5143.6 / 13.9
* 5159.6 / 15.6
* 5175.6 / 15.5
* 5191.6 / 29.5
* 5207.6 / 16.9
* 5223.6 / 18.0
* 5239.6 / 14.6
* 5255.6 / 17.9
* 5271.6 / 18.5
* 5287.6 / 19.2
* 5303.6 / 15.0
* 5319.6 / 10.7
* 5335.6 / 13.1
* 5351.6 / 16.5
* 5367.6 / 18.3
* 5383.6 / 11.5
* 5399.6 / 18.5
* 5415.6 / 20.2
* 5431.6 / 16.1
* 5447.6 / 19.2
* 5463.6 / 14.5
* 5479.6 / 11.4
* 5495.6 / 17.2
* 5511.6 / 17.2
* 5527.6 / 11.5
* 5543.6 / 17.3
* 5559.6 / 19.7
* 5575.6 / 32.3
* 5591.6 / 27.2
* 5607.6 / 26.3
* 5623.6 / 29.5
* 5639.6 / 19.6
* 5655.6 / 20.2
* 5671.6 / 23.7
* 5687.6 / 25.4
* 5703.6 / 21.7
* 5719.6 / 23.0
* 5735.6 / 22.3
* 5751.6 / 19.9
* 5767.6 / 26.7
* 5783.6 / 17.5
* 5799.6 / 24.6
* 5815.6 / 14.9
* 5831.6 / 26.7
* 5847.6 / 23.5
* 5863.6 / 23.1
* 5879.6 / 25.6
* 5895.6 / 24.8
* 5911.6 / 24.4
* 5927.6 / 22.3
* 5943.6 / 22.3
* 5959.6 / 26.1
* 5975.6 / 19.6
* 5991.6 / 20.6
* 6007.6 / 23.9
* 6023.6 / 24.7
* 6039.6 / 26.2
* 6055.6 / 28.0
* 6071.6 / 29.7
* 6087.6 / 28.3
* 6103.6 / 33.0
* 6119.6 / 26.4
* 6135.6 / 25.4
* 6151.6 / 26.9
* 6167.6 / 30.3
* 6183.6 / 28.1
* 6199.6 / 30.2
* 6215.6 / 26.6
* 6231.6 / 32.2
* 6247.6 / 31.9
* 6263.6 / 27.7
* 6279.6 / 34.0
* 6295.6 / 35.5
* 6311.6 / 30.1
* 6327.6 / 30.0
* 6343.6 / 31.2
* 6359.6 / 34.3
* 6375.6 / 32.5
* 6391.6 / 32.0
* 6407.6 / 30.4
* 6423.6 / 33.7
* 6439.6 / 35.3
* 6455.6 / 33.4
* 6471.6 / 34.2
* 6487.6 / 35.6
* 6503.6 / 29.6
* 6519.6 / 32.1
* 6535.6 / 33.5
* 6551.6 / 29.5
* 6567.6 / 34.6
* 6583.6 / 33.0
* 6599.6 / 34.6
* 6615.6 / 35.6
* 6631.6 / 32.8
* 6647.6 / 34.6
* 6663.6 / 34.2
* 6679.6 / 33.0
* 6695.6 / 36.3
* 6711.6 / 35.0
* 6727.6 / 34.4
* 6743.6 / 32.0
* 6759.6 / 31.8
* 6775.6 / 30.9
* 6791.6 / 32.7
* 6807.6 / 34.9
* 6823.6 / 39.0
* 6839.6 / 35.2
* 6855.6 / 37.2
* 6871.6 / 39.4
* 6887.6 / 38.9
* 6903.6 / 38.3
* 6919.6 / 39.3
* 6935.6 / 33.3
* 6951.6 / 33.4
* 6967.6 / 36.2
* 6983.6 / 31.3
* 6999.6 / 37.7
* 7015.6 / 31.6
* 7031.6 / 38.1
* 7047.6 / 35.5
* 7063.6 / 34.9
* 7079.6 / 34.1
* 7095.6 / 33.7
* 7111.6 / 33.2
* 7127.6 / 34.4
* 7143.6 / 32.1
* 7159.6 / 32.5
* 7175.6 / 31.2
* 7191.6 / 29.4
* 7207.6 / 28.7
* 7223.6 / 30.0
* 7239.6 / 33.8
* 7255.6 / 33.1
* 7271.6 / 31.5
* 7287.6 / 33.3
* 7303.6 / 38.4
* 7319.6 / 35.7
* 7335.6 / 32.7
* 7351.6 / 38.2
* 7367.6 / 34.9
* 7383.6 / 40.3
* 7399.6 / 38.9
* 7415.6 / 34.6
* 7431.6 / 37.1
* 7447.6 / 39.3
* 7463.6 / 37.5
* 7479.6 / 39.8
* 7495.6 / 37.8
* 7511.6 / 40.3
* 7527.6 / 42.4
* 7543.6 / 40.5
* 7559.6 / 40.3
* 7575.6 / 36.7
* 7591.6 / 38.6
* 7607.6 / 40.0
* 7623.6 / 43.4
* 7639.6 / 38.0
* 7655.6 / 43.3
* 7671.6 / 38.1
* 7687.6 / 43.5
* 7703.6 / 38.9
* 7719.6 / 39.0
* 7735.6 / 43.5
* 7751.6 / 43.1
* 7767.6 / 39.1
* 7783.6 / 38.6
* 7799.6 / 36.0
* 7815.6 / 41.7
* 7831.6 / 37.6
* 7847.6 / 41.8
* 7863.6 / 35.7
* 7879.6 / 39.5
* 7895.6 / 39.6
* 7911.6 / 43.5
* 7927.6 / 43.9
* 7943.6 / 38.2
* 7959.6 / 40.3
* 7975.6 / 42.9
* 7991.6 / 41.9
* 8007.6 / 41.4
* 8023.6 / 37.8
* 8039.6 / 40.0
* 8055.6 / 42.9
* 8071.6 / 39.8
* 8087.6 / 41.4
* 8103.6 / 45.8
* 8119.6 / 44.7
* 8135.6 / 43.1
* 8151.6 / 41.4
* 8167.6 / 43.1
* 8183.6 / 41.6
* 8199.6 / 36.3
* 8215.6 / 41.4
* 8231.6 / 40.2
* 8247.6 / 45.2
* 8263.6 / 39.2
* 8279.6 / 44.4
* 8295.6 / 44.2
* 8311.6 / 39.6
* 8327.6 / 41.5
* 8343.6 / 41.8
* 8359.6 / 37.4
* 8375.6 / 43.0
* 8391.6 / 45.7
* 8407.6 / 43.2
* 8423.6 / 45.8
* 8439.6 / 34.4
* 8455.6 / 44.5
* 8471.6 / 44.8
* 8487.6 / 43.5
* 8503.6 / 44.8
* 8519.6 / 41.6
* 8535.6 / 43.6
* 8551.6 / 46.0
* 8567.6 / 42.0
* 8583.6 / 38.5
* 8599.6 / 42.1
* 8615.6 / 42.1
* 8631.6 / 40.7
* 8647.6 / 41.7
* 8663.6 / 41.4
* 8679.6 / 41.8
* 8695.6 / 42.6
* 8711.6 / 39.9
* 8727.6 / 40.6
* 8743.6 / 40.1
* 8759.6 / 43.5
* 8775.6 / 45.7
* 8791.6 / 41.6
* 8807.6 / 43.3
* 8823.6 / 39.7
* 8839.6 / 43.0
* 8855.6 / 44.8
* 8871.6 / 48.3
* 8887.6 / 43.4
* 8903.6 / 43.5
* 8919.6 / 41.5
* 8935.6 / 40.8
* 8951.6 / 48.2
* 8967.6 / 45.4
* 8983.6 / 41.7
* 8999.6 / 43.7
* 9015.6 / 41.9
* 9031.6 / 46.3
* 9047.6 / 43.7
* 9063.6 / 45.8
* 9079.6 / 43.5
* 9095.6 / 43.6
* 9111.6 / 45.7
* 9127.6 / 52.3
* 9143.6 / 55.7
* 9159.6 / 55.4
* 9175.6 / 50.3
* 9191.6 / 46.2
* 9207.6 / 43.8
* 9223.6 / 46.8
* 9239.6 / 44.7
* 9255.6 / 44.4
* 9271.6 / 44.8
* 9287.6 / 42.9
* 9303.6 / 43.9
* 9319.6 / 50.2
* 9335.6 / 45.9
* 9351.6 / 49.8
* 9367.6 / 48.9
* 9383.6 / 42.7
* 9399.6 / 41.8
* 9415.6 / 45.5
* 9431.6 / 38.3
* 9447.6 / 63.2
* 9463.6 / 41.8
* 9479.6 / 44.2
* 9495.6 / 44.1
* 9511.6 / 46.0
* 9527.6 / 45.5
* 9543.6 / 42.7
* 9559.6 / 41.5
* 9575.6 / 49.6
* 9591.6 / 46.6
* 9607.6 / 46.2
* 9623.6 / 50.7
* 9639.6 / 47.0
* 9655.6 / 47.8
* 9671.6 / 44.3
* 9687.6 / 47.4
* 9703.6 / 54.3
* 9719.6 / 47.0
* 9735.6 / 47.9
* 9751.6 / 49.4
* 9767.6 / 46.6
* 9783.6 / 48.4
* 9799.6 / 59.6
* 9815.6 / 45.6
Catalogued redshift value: 0.39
